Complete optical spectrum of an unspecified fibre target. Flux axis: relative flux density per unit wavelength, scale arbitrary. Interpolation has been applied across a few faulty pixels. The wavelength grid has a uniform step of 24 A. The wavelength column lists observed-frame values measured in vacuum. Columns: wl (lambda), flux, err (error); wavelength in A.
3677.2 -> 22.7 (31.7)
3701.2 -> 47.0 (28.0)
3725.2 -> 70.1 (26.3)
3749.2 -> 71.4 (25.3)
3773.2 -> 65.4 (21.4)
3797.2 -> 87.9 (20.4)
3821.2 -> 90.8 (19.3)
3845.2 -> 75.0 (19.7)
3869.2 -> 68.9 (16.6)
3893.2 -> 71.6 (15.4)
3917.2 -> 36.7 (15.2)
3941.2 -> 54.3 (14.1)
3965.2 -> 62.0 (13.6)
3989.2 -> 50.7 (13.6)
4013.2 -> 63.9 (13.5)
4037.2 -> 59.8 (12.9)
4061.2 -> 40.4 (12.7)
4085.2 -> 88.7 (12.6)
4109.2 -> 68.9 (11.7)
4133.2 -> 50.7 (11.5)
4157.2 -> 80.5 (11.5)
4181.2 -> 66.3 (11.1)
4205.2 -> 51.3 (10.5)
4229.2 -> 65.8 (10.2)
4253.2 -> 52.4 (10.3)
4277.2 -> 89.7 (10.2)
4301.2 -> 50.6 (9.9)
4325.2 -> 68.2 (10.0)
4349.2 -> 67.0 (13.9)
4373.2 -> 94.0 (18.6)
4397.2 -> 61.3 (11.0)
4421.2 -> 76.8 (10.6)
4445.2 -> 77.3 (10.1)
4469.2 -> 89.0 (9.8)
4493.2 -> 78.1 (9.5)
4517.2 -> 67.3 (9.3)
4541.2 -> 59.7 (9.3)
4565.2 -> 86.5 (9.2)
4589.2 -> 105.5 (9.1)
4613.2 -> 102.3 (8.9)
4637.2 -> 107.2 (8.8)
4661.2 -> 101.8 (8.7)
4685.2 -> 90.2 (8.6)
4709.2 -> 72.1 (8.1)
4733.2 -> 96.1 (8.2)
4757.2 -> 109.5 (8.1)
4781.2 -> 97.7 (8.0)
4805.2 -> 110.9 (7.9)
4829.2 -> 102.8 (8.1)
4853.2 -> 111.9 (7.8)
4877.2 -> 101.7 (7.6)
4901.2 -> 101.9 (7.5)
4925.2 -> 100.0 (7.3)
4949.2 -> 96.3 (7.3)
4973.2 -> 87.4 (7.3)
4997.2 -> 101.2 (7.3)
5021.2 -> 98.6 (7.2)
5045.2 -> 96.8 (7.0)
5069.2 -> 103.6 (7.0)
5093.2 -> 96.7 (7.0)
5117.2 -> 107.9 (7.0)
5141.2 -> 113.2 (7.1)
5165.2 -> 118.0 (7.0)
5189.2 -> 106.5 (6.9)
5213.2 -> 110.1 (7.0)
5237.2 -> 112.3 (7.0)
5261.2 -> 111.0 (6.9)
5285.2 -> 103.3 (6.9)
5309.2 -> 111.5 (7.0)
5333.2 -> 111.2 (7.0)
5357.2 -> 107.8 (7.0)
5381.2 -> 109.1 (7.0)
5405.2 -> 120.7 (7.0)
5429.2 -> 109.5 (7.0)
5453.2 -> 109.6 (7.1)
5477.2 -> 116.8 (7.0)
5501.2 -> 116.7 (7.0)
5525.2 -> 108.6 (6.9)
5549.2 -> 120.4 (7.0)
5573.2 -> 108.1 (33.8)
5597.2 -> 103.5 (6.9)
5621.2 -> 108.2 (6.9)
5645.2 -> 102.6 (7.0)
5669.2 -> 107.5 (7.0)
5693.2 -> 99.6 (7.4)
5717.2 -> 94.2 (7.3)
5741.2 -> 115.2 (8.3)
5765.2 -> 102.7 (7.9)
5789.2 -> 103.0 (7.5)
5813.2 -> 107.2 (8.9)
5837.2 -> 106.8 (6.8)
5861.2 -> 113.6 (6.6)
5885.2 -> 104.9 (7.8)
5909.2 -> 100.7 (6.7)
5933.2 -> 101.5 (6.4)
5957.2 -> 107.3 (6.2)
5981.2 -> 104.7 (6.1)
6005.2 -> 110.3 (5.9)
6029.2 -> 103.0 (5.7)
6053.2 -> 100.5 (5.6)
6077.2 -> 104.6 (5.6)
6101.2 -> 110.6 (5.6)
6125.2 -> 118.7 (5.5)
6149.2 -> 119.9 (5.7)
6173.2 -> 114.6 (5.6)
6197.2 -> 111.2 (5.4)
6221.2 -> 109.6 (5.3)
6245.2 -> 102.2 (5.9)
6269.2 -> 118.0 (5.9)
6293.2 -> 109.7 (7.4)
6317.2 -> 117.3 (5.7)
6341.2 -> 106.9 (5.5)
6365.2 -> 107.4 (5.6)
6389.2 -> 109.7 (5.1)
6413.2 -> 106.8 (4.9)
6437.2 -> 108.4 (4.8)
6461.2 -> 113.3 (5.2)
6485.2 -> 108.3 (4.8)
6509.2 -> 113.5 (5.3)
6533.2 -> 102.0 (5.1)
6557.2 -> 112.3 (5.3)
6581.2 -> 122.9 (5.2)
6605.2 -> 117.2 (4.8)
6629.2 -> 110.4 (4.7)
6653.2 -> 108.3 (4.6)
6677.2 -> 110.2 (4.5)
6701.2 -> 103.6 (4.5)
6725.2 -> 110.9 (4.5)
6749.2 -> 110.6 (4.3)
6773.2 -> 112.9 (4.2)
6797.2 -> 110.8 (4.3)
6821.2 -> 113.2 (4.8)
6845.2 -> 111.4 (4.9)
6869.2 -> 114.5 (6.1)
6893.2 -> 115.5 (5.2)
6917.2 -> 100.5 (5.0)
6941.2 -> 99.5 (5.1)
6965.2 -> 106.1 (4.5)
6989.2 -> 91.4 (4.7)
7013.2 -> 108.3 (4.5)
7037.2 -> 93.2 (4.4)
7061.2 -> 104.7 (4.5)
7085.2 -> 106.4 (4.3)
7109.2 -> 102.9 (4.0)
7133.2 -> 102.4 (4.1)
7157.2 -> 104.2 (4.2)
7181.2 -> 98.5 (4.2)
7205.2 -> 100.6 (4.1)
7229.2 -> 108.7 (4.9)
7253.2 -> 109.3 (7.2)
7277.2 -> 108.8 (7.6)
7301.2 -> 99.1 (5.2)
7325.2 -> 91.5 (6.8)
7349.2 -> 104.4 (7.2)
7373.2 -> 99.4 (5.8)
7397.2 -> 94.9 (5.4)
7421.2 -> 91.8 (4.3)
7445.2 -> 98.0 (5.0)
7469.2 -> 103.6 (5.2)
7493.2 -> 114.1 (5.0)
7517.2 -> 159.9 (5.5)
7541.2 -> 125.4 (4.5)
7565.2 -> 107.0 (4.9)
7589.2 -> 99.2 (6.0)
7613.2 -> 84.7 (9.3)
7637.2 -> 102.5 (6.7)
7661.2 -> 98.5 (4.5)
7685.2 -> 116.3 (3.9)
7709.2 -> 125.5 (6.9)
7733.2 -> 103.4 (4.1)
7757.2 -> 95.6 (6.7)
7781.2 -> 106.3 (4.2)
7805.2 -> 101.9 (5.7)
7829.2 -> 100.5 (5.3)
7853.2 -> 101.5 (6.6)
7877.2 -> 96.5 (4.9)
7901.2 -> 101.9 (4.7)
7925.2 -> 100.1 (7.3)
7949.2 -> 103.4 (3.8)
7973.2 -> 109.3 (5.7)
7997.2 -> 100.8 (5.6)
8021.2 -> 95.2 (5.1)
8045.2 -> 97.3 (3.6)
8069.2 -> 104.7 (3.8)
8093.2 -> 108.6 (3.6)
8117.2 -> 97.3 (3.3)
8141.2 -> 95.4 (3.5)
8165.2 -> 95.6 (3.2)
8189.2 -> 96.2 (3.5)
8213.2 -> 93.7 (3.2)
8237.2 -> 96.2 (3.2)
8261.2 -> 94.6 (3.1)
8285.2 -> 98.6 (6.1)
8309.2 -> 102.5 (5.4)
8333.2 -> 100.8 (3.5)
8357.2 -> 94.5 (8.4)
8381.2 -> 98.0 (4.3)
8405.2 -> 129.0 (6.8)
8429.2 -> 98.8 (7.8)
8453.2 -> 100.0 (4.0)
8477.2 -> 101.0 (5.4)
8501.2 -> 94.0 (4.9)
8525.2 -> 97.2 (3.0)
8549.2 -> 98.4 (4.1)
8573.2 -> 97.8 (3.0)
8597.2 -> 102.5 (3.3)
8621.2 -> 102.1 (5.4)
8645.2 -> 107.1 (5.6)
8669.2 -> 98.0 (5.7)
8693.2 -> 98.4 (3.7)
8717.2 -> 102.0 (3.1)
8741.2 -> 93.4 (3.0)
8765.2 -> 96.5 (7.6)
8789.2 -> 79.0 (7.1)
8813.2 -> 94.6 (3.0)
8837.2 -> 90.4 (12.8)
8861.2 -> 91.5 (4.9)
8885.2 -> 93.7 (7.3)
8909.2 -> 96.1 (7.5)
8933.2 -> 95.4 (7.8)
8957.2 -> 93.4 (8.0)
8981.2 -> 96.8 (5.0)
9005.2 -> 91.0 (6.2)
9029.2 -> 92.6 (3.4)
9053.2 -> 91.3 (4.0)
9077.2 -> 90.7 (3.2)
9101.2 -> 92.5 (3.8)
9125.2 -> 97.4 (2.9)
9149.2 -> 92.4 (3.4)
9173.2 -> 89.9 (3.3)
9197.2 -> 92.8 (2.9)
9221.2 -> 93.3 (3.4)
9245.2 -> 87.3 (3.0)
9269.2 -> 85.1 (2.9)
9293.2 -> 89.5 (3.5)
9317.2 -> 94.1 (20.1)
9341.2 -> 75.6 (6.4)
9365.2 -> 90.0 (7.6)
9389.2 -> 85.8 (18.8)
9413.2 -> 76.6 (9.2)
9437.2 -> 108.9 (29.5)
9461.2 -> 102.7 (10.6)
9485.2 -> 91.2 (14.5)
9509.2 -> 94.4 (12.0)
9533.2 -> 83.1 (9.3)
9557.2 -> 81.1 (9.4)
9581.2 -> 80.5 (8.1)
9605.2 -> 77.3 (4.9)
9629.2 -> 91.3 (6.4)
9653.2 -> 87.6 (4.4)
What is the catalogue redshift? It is 0.15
